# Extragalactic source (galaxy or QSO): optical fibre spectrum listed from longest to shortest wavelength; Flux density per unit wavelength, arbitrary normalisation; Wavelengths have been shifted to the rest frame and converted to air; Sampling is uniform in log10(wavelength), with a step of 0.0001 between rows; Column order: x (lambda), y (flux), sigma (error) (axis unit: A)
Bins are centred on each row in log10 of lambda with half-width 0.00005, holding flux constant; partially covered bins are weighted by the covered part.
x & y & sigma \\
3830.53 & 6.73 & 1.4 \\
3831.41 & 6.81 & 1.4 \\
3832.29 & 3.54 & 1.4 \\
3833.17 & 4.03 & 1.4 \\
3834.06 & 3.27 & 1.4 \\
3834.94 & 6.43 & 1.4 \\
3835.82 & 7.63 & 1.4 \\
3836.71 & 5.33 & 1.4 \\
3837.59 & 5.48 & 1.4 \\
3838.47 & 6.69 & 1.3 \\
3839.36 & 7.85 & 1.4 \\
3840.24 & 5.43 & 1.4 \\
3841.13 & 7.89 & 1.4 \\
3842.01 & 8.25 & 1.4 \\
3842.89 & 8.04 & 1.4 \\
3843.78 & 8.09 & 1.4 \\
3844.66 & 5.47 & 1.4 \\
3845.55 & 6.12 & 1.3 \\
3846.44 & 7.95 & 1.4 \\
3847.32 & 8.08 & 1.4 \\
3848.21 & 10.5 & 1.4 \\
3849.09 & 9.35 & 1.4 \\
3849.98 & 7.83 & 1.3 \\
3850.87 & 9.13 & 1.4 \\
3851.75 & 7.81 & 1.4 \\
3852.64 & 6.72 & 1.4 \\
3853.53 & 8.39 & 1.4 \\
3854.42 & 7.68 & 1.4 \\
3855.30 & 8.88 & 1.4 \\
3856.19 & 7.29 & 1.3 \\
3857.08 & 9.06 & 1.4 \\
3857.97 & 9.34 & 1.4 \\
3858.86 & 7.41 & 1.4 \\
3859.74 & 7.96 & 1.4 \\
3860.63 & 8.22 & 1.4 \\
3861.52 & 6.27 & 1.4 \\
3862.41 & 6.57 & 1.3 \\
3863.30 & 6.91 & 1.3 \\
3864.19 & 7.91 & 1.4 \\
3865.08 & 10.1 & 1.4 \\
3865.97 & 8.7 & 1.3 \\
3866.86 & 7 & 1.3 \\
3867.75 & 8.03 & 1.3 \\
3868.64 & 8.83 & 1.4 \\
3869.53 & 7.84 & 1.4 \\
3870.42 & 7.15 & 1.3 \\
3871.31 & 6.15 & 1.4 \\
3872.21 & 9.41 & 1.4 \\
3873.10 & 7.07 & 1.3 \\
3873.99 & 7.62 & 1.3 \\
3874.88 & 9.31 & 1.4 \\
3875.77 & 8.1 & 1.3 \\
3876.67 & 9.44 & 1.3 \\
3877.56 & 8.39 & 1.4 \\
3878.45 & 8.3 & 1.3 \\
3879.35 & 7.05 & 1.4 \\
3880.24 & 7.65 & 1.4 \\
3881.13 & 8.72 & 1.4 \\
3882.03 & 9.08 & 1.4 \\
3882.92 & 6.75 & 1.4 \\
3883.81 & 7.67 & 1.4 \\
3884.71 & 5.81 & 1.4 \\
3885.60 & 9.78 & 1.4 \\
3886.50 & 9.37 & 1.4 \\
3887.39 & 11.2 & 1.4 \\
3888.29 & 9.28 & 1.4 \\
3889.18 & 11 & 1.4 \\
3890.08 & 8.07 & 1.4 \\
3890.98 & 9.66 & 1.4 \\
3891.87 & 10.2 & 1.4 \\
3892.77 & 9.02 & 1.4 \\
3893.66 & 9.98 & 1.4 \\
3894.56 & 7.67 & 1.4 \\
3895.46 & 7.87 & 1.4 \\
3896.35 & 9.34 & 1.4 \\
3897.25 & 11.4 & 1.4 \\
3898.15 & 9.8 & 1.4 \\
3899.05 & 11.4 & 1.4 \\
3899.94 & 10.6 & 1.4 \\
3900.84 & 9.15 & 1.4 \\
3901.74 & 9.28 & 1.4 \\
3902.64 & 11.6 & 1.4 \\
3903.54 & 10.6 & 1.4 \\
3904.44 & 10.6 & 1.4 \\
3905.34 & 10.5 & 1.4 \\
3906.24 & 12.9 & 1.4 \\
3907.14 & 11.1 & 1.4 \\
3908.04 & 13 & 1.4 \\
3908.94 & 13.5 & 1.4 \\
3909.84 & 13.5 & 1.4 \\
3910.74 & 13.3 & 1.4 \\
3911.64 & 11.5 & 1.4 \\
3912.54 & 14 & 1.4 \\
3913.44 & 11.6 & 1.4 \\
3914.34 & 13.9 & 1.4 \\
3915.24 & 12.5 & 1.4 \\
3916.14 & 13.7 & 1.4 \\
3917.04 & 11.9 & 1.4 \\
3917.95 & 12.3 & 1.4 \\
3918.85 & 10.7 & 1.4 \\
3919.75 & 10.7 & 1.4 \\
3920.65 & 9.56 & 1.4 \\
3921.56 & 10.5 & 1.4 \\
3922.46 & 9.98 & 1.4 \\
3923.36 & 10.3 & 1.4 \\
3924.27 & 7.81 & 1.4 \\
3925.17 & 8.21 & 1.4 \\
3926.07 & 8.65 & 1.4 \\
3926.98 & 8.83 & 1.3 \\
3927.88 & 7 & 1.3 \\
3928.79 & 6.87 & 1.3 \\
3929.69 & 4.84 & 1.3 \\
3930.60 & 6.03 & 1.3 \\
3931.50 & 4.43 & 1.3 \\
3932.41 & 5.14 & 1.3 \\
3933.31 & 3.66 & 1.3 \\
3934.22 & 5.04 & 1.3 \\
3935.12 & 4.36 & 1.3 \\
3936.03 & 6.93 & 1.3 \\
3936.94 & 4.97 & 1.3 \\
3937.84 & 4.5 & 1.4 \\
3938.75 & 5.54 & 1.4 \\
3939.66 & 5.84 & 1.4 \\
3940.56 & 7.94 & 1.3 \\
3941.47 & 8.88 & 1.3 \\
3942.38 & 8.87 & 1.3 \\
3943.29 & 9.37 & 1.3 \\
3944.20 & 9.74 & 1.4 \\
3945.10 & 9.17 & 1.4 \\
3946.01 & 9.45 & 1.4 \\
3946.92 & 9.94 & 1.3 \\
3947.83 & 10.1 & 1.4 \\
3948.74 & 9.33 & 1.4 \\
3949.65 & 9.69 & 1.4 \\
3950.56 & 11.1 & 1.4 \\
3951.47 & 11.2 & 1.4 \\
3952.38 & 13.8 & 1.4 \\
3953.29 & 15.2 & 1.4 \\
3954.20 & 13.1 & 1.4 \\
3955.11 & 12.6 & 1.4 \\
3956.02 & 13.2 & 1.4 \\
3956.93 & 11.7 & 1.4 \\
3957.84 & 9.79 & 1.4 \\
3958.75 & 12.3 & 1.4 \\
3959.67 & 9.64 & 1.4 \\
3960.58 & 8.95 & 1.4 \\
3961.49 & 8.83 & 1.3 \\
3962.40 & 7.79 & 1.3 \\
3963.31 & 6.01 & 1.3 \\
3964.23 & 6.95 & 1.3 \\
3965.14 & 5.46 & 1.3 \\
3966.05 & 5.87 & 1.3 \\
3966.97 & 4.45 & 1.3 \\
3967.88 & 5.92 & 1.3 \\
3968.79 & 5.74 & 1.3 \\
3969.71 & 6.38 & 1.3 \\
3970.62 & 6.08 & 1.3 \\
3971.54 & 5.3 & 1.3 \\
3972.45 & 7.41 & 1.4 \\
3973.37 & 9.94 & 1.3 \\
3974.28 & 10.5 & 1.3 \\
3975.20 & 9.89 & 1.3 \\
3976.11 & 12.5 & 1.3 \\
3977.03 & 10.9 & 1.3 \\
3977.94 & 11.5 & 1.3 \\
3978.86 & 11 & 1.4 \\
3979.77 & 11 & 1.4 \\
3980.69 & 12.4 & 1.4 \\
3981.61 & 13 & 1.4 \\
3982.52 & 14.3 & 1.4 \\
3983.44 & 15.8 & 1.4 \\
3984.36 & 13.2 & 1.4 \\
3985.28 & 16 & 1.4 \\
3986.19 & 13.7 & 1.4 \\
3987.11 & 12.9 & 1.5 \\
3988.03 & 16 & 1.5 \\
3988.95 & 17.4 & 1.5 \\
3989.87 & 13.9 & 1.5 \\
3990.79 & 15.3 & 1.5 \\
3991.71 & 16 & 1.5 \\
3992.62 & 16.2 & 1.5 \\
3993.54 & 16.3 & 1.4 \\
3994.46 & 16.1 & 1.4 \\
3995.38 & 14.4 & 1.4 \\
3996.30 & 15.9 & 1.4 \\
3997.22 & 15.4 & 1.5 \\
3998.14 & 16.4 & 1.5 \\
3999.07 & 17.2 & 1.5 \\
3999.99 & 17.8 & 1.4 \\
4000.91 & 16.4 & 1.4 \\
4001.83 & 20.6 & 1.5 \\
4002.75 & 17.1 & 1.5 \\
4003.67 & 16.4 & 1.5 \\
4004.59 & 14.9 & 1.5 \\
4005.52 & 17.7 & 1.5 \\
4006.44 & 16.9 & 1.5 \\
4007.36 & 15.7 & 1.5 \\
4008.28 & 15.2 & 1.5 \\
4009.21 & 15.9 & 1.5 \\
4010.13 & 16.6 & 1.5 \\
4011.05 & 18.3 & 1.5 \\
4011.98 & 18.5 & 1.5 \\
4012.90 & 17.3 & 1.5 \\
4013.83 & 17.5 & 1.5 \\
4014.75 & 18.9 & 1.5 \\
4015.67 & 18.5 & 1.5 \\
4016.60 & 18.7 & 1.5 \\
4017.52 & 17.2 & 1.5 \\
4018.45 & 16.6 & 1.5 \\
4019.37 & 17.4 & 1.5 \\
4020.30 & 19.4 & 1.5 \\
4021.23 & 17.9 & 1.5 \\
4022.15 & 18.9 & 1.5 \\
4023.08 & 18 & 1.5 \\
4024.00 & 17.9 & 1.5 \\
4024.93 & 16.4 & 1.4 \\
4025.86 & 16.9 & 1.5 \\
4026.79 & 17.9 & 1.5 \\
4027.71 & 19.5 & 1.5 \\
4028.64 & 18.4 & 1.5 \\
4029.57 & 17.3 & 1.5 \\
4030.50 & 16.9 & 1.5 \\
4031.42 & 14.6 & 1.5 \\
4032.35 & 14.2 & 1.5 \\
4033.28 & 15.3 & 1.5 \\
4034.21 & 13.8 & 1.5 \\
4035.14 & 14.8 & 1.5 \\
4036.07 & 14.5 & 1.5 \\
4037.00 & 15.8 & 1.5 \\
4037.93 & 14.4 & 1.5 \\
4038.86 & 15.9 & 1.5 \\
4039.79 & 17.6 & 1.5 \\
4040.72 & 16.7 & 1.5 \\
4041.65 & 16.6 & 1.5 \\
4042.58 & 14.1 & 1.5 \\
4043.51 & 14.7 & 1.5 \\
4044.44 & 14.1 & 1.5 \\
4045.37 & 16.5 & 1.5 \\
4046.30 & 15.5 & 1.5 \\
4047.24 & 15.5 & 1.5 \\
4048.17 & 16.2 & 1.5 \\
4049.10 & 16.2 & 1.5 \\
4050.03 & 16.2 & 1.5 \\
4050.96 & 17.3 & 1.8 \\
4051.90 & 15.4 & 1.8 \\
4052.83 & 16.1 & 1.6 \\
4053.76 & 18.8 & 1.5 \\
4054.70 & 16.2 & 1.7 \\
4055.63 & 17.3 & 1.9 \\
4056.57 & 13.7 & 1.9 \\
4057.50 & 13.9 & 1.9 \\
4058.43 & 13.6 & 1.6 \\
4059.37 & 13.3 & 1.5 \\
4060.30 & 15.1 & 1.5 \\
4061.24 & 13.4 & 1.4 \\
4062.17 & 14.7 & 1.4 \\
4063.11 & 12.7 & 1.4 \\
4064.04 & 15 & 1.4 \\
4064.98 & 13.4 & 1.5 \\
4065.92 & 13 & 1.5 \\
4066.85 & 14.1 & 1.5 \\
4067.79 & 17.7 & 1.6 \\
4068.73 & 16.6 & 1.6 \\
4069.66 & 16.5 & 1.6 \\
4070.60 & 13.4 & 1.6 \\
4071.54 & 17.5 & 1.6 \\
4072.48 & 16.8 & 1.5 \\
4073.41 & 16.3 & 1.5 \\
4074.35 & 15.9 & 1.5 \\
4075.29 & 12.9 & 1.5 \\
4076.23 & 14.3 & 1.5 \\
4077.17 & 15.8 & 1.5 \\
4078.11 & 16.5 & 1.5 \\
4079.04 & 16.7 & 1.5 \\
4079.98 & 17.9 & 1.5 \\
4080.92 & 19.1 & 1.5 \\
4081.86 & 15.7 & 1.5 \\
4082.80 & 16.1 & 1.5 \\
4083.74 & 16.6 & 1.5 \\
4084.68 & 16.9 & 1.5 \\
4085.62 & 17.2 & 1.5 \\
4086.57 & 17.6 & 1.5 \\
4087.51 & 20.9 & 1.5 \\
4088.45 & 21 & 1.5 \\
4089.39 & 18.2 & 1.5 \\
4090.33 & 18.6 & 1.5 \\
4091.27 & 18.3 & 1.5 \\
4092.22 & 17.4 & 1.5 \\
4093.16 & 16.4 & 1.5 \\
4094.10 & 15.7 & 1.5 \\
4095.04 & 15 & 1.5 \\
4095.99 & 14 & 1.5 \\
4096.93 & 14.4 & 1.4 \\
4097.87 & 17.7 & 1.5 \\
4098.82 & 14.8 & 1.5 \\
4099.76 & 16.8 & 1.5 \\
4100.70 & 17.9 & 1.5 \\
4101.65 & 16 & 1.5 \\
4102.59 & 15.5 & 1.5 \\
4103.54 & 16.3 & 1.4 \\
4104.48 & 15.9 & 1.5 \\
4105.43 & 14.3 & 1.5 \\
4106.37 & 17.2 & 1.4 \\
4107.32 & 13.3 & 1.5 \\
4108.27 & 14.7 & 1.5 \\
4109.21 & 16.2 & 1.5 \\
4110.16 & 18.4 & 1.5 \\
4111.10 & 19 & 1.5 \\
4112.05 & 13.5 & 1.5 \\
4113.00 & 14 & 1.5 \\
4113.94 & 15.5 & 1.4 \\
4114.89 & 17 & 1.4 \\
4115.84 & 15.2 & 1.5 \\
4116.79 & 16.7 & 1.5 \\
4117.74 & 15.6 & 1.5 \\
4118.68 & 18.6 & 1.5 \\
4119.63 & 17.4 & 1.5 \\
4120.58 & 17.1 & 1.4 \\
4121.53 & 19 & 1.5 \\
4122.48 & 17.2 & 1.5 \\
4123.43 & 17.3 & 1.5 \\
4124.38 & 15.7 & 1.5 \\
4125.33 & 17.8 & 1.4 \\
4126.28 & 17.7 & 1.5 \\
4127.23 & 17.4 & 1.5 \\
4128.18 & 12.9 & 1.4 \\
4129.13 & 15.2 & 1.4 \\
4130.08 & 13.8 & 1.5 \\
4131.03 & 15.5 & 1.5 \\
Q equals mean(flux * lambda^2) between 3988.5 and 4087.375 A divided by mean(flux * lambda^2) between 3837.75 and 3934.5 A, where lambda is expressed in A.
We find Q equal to 1.97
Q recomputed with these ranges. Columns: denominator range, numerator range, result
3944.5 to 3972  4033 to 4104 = 1.84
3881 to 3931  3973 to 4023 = 1.62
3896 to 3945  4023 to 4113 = 1.84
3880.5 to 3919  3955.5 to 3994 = 1.07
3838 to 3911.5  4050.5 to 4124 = 2.03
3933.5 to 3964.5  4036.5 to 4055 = 1.83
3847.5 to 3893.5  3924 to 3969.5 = 1.02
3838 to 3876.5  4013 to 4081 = 2.24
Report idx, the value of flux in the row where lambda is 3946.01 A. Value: 9.45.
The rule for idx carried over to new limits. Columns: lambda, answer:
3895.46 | 7.87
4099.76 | 16.8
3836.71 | 5.33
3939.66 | 5.84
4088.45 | 21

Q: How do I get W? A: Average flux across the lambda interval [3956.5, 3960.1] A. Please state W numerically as 10.8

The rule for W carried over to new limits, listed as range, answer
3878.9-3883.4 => 7.86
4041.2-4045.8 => 15.2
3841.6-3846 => 7.18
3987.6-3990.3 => 15.8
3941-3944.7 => 9.21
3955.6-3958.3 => 11.6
